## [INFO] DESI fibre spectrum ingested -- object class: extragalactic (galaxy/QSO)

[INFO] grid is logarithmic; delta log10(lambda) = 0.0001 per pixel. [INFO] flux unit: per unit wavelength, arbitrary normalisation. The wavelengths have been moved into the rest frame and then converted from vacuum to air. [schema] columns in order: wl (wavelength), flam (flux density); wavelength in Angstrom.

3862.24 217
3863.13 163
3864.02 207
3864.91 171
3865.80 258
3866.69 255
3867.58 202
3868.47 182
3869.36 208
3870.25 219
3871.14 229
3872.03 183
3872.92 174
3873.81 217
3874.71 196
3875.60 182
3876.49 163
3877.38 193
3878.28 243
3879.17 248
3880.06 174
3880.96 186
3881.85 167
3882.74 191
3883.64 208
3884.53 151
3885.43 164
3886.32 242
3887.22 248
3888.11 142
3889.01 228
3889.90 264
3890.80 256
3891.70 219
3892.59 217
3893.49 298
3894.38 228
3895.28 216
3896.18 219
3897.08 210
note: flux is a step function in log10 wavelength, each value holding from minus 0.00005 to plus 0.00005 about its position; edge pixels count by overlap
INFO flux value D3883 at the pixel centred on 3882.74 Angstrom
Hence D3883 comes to 191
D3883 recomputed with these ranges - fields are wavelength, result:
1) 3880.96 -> 186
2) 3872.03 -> 183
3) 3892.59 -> 217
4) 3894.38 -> 228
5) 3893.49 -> 298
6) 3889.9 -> 264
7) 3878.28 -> 243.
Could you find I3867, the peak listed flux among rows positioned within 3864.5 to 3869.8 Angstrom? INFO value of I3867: 258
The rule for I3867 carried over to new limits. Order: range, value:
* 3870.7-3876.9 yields 229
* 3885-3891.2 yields 264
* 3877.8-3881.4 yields 248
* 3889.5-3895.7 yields 298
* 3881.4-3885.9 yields 208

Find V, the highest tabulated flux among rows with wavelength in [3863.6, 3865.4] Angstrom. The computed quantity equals 207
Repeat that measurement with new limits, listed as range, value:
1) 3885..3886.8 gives 242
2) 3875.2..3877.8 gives 193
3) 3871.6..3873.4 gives 183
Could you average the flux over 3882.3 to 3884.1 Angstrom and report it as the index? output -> 199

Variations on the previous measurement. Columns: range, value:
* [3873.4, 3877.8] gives 190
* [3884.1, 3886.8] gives 186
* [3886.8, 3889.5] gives 207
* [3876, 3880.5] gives 204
